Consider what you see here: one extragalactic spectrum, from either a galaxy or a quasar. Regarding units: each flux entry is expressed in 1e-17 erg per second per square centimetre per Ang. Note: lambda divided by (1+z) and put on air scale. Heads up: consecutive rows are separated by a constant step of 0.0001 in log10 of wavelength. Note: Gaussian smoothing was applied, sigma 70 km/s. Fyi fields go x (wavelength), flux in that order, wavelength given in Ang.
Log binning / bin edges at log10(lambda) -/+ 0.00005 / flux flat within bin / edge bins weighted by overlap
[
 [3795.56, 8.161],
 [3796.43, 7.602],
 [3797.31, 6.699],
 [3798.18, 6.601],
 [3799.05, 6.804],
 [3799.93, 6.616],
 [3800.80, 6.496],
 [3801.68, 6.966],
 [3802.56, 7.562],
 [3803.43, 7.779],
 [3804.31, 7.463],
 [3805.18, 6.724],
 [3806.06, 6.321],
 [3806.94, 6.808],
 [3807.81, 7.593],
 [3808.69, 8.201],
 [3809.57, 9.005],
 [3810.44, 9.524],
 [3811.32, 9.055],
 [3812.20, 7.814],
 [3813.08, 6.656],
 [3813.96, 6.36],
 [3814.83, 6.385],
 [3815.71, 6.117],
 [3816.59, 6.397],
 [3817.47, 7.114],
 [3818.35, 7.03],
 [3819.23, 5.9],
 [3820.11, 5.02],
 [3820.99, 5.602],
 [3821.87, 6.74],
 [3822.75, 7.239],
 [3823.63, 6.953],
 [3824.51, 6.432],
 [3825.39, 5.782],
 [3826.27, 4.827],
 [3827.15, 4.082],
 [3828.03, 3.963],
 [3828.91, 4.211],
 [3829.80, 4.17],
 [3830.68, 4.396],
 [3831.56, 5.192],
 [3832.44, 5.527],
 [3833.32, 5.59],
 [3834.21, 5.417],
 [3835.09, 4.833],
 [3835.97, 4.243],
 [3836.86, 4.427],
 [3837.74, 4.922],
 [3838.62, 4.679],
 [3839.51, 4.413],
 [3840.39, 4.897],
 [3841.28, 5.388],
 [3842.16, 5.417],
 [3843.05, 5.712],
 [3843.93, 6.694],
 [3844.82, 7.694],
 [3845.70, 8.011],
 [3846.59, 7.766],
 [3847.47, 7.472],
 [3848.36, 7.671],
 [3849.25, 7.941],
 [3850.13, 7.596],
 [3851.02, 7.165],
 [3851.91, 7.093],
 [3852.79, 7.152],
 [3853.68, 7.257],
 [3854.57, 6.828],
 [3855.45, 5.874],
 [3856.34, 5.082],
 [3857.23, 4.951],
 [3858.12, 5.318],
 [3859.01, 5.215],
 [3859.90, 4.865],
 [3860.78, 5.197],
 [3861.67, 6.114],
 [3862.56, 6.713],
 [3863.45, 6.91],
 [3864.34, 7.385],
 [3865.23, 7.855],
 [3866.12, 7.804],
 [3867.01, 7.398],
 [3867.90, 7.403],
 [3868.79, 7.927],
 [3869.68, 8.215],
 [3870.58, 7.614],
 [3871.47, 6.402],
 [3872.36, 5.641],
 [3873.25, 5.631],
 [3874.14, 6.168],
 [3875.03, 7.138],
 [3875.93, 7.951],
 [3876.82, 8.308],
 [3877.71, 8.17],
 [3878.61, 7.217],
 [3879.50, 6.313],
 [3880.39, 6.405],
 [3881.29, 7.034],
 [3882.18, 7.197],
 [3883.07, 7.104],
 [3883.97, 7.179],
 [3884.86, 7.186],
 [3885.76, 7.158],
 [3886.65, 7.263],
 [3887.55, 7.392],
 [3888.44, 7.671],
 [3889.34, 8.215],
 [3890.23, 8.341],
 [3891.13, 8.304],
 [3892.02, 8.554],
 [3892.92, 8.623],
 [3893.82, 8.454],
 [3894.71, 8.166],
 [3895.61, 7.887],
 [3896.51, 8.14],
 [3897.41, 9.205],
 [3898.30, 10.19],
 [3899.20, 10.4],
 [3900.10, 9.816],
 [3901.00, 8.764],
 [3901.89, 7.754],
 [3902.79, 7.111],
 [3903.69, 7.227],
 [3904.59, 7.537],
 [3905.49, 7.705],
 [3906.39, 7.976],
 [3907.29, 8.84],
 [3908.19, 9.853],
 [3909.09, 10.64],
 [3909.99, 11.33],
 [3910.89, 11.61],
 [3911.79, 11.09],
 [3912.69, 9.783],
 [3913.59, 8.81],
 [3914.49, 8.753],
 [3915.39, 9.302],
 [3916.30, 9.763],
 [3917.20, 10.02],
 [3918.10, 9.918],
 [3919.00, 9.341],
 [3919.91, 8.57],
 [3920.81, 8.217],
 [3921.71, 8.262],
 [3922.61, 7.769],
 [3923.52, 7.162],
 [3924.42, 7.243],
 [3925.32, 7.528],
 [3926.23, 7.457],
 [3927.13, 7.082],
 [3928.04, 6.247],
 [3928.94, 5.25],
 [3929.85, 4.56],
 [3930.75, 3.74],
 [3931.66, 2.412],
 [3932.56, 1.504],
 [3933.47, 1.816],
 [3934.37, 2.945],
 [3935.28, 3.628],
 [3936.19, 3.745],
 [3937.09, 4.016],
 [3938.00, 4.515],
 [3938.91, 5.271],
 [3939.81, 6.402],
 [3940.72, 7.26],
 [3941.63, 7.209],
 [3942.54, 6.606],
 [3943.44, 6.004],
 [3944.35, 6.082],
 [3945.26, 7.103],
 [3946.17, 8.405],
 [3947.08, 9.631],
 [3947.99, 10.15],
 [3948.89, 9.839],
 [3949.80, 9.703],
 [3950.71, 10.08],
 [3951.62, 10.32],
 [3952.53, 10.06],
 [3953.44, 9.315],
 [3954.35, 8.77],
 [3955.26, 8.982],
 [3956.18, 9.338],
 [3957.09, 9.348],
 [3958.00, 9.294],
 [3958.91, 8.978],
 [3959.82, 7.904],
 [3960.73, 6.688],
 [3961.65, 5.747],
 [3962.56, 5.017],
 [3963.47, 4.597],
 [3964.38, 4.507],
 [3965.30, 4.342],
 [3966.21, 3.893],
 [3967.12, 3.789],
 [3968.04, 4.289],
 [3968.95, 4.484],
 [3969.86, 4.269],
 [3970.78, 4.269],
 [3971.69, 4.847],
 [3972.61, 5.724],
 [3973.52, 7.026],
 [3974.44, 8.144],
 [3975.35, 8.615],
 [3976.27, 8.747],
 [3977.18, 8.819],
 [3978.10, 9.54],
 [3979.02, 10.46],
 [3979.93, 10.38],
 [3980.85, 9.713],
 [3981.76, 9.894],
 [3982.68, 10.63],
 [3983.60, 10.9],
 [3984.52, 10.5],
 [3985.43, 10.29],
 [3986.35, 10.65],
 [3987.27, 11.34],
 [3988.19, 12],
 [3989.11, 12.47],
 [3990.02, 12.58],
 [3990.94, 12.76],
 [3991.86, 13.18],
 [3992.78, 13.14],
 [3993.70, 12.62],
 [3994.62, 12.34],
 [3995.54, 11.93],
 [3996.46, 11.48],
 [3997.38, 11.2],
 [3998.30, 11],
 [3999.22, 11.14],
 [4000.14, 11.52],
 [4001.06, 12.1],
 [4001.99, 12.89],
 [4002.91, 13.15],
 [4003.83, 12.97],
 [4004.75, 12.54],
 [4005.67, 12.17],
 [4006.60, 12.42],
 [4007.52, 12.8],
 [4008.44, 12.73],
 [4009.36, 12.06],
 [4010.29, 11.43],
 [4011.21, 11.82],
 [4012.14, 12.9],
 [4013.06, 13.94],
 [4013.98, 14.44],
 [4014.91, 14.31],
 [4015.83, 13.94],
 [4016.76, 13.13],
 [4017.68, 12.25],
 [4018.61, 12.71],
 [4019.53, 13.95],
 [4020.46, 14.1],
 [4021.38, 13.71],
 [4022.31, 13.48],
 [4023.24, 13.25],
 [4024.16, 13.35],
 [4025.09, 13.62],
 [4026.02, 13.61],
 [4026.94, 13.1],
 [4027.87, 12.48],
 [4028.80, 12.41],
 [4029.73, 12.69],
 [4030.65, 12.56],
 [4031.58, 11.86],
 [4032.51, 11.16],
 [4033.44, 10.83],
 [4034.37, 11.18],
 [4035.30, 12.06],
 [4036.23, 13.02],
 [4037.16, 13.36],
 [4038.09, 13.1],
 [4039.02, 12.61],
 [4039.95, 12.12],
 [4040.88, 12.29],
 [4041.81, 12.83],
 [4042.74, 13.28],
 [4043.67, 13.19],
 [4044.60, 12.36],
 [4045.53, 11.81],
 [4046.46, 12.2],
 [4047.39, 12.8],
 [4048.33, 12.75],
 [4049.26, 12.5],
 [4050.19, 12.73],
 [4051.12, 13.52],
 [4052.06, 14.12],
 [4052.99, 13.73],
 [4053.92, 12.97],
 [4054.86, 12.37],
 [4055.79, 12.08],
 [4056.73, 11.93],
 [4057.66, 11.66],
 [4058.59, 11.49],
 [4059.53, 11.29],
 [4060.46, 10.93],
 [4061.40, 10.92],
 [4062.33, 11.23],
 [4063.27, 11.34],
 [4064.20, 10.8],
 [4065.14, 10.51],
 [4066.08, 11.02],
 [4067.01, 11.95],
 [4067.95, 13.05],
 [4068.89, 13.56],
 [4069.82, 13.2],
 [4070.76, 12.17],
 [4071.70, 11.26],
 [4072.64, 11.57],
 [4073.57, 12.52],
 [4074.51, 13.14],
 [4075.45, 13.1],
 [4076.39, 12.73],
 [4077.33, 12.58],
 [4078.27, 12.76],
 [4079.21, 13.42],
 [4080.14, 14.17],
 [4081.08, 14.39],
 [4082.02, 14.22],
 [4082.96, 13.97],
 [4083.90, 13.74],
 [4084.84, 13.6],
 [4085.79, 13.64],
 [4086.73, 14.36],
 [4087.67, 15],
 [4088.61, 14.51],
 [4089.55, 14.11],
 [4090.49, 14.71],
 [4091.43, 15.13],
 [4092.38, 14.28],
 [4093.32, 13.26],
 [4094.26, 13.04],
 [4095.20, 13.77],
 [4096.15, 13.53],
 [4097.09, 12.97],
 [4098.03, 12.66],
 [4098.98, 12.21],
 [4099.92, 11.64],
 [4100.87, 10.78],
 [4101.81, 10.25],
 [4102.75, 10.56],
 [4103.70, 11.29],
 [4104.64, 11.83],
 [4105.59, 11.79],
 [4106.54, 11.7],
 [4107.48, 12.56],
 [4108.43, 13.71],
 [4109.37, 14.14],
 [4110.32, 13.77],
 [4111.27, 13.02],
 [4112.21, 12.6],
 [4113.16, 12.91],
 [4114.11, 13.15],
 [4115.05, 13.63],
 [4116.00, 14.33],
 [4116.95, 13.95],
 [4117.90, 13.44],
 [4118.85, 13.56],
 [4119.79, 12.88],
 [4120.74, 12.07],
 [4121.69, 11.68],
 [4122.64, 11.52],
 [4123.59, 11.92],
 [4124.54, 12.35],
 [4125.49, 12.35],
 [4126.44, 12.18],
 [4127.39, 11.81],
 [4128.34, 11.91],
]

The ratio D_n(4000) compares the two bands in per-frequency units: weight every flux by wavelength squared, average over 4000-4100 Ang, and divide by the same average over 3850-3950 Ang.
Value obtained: 1.9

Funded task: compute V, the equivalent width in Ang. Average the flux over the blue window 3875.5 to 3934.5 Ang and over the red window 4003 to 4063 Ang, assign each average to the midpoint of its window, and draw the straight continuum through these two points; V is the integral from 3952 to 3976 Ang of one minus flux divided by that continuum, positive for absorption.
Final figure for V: 8.0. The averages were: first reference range 7.82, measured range 6.65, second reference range 12.6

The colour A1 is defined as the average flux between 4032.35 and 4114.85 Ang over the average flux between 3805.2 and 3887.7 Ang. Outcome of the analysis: 2.0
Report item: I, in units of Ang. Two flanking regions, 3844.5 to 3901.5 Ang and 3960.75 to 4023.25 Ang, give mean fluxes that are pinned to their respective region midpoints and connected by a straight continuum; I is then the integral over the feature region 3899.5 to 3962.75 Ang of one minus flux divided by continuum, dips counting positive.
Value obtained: 8.1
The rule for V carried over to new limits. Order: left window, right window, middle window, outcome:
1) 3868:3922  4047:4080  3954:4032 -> 1.24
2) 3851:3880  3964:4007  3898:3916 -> -3.34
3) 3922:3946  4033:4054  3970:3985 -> -0.31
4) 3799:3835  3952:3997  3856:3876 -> 1.69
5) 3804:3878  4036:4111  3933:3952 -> 5.23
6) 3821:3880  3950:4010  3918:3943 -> 7.24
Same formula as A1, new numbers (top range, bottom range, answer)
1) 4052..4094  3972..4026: 1.09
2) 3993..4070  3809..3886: 1.94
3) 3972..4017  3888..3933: 1.40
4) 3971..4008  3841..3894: 1.55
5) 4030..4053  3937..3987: 1.63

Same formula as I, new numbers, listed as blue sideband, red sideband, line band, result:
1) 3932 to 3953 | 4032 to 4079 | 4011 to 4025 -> -4.12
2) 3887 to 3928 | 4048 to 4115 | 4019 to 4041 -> -2.33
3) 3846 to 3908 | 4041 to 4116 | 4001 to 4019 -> -3.17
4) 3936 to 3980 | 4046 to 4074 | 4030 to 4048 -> -2.00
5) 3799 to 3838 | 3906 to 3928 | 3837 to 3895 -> 5.28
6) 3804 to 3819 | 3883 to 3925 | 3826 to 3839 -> 4.98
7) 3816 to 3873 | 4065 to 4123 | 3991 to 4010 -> -3.41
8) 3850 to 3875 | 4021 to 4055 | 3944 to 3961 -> 1.31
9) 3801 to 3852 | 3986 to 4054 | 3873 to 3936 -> 8.14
